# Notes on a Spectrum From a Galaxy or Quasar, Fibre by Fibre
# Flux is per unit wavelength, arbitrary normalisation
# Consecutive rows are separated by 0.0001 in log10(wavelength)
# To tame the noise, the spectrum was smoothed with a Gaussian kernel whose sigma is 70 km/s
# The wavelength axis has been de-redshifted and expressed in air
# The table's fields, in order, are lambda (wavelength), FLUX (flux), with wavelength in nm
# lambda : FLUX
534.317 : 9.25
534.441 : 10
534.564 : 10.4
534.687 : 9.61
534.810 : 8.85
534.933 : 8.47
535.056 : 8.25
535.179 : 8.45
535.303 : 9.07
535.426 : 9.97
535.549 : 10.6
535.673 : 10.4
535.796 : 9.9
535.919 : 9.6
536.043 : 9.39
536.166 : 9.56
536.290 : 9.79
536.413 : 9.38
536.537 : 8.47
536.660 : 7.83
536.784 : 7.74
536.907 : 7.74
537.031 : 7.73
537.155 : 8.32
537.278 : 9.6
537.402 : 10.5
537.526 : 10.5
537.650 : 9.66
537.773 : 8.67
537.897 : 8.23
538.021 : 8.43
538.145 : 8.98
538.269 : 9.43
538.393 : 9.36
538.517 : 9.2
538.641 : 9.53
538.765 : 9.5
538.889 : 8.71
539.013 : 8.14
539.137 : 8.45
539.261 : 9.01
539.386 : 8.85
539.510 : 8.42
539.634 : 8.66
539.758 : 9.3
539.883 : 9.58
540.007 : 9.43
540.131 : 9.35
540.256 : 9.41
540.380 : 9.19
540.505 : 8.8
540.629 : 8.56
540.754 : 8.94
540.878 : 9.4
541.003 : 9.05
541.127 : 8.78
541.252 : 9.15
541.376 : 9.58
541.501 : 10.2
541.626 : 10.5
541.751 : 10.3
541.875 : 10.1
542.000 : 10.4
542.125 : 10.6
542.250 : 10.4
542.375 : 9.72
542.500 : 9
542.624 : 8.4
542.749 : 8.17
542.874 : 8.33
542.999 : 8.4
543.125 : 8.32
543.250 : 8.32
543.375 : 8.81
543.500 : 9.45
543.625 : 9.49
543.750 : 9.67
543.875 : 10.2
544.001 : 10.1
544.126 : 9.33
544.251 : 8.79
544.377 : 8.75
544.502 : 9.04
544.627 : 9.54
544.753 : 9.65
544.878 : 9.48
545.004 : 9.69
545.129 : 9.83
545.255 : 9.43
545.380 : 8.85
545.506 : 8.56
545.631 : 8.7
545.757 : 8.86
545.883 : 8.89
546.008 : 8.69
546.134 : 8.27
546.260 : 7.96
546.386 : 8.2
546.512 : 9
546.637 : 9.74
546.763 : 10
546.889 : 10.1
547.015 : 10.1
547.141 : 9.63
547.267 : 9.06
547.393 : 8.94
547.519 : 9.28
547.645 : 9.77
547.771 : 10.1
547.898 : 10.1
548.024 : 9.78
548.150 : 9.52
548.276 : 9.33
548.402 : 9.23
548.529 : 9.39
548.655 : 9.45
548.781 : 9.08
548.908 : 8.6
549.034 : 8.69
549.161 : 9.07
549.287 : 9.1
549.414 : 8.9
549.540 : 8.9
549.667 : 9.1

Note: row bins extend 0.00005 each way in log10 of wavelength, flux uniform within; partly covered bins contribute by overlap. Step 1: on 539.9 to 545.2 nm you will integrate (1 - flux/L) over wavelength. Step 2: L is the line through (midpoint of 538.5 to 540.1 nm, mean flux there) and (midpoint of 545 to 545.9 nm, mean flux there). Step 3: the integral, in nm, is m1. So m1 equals -0.19 nm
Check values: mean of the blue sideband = 8.99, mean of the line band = 9.35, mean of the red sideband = 9.07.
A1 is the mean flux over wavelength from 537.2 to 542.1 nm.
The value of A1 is 9.29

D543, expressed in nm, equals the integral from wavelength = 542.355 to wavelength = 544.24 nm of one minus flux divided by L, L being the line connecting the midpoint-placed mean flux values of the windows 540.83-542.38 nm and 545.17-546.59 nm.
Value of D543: 0.075 nm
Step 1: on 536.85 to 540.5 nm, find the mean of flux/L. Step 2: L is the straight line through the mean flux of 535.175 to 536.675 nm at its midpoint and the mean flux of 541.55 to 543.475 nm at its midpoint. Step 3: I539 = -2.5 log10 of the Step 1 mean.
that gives 0.05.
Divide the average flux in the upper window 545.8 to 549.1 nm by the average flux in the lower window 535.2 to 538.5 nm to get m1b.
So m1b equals 1.01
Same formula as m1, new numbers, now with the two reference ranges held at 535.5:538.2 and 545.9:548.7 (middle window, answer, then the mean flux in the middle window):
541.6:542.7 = -0.08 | 9.9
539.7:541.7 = -0.03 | 9.33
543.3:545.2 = -0.03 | 9.45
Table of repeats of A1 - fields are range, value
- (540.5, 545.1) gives 9.35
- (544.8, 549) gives 9.26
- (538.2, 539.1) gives 9.11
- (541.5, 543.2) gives 9.45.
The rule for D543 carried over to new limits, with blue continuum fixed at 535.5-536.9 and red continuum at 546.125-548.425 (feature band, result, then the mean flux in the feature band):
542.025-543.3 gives 0.045 nm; 9.01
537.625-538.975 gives 0.037 nm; 9.03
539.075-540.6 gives 0.046 nm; 9.03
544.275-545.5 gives 0.009 nm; 9.3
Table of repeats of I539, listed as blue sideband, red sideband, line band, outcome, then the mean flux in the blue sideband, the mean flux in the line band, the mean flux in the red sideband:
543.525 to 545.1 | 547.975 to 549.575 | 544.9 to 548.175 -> 0.01 mag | 9.49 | 9.27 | 9.16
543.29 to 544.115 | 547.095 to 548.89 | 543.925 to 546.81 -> 0.05 mag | 9.57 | 9.1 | 9.45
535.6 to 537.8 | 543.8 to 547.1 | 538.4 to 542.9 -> -0.01 mag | 9.17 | 9.26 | 9.23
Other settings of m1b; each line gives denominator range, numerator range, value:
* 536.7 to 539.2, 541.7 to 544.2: 1.05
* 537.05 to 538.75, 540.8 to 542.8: 1.04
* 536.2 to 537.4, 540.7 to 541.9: 1.11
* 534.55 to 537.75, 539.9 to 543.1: 1.02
